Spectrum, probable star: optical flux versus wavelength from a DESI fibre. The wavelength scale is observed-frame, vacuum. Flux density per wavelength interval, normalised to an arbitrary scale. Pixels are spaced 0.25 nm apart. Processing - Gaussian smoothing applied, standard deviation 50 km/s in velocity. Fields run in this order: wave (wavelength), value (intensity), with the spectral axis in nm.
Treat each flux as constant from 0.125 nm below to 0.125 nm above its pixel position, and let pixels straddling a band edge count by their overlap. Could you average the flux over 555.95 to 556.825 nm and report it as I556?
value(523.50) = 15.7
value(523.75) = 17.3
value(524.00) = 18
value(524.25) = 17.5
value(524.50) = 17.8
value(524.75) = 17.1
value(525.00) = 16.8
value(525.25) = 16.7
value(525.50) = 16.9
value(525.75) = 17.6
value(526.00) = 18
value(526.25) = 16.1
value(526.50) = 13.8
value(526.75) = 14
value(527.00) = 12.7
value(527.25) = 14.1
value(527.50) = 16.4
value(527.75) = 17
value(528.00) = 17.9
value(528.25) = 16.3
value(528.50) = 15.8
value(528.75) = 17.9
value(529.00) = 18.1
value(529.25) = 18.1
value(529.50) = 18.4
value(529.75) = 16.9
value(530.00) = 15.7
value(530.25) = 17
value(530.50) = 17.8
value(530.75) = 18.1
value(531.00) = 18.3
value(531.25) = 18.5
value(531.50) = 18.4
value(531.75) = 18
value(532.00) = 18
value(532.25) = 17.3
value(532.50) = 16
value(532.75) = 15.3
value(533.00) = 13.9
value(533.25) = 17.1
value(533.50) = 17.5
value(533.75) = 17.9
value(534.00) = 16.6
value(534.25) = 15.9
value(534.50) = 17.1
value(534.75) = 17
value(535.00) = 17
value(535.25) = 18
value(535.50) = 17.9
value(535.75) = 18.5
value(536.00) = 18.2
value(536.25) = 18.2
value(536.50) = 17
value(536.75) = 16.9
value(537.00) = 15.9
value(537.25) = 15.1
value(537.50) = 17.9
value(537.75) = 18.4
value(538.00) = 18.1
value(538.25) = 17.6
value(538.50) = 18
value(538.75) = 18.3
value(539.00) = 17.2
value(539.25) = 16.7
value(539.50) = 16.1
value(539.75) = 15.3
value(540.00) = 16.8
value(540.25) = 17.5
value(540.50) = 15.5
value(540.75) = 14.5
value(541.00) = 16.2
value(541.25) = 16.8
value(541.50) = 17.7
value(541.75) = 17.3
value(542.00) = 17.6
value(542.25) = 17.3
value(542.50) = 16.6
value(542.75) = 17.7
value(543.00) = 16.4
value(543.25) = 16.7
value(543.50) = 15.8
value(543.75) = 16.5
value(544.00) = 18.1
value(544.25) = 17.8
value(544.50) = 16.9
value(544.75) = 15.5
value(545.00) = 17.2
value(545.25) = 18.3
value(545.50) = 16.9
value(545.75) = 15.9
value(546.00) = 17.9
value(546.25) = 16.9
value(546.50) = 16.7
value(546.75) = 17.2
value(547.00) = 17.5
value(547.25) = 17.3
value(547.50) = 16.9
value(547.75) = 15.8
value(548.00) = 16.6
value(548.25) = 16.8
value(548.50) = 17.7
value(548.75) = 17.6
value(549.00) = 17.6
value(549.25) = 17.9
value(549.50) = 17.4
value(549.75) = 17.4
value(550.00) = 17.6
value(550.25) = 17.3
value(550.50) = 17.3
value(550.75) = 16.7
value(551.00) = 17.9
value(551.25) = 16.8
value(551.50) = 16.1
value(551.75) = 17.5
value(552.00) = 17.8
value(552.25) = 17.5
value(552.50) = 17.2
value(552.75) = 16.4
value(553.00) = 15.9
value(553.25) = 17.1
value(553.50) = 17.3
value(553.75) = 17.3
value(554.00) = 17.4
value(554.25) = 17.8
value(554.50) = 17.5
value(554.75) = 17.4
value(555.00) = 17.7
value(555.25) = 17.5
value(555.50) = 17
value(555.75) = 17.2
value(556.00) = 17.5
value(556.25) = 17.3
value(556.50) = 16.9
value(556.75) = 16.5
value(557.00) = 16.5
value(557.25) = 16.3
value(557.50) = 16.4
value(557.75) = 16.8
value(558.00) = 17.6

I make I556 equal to 17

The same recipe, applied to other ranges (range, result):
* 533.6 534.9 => 16.9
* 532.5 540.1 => 17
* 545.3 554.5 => 17.2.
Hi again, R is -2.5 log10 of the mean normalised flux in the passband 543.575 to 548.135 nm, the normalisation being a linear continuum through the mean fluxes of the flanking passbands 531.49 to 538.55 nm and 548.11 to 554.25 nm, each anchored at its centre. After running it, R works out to 0.015 mag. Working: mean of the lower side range 17.2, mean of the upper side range 17.2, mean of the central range 17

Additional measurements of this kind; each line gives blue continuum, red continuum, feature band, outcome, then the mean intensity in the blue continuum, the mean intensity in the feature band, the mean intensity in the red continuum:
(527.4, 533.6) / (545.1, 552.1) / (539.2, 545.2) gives 0.031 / 17.2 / 16.7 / 17.2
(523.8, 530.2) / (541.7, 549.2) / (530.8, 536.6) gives -0.033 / 16.6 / 17.3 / 17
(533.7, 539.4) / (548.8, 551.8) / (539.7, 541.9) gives 0.057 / 17.4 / 16.5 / 17.3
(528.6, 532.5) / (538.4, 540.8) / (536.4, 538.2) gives -0.010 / 17.7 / 17.1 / 16.6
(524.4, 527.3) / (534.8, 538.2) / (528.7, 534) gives -0.036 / 16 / 17.3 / 17.5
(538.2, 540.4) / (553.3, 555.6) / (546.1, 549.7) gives 0.007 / 17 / 17.1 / 17.4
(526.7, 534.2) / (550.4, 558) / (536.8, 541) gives 0.009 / 16.9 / 16.8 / 17.1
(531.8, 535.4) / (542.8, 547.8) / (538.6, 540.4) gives 0.002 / 16.8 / 16.8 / 16.9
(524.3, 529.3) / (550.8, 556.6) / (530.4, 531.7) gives -0.103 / 16.4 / 18.2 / 17.2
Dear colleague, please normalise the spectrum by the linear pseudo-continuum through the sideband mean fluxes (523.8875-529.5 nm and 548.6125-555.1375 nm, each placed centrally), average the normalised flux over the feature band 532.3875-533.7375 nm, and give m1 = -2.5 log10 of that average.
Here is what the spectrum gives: 0.04 mag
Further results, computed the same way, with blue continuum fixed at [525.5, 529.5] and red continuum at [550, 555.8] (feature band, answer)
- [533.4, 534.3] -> -0.03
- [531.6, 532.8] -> -0.04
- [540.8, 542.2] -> -0.01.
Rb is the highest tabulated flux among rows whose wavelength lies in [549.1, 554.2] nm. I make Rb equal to 17.9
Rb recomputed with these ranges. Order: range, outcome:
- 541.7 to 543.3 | 17.7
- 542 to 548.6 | 18.3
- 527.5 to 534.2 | 18.5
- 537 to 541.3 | 18.4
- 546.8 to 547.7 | 17.5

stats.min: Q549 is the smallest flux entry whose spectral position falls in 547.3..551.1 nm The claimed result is 15.8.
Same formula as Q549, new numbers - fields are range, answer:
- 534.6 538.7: 15.1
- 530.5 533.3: 13.9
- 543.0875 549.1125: 15.5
